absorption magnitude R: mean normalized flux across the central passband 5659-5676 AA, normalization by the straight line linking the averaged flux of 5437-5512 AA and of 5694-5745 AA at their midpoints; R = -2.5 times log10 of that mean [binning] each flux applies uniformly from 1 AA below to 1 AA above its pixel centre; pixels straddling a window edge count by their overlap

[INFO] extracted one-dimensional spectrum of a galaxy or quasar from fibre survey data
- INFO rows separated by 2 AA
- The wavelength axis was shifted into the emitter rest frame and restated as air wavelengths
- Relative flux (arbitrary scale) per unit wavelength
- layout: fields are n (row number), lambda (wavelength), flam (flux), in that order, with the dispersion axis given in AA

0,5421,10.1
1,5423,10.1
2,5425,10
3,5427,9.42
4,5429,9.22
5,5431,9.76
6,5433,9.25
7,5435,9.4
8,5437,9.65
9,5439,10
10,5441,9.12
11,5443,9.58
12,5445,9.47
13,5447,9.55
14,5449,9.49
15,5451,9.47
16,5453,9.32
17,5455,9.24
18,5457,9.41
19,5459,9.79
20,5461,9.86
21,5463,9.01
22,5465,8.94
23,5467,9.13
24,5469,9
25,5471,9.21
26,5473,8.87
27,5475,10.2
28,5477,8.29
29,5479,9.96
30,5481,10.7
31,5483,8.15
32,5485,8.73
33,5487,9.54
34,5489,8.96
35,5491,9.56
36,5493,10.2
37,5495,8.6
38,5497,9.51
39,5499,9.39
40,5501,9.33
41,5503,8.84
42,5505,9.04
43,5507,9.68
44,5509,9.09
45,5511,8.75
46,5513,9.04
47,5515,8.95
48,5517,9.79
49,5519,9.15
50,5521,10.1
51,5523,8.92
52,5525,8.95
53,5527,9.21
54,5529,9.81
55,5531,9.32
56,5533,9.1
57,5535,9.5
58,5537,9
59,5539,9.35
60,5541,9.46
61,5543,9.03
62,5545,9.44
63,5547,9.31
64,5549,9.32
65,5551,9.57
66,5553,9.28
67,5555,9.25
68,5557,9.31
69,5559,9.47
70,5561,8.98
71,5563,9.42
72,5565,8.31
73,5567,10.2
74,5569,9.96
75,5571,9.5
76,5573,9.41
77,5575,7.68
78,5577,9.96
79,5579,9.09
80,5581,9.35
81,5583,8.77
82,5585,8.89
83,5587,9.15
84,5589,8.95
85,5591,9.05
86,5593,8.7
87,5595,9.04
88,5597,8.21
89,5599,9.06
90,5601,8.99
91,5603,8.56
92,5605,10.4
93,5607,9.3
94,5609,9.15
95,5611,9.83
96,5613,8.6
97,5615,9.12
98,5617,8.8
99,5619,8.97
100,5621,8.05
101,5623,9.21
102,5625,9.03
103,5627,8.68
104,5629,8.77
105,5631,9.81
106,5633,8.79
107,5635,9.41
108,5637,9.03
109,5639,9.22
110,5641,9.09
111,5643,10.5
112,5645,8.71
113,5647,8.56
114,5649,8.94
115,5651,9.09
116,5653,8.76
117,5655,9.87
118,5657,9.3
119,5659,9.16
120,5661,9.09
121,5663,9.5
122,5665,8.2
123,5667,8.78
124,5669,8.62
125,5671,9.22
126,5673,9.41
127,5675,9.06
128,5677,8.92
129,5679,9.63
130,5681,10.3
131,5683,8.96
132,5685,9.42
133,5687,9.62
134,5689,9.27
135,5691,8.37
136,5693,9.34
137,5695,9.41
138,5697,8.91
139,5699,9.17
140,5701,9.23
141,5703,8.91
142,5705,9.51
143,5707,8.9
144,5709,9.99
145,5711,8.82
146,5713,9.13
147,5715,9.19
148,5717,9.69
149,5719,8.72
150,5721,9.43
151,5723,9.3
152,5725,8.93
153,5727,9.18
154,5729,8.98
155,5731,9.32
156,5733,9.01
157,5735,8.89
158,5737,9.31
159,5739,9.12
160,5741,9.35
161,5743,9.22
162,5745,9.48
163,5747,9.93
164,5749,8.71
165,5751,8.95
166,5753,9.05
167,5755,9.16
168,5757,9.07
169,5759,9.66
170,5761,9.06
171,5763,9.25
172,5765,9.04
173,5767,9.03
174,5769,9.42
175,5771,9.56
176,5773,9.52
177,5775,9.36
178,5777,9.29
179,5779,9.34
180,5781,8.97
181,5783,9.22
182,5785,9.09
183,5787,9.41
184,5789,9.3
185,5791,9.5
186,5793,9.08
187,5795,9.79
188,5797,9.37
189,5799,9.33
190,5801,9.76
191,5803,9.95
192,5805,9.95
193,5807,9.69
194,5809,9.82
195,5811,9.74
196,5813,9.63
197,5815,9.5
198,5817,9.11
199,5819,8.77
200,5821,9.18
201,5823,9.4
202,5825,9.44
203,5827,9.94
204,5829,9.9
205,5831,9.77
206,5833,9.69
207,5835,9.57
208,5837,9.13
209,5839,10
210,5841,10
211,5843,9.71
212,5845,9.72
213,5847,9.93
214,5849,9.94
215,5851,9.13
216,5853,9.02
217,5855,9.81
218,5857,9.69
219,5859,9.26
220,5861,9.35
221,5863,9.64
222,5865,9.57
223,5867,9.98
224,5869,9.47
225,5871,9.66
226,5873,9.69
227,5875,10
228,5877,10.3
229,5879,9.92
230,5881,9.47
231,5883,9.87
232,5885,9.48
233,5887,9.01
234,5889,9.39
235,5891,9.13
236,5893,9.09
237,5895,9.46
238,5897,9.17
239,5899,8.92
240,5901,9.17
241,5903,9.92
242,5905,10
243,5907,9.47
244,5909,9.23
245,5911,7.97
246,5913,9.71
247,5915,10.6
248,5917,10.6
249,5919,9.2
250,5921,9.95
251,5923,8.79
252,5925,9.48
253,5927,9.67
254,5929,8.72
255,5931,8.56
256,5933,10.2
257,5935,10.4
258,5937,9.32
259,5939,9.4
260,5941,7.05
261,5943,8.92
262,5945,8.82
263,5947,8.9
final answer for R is 0.03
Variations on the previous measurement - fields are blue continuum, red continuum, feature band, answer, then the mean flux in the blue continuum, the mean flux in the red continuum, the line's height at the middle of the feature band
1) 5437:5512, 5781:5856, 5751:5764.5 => 0.037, 9.33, 9.54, 9.5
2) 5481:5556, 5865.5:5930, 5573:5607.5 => 0.035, 9.27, 9.52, 9.32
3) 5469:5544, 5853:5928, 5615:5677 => 0.037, 9.27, 9.54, 9.37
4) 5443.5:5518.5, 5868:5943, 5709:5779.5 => 0.019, 9.3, 9.44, 9.39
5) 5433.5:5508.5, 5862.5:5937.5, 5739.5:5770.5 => 0.028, 9.35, 9.53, 9.47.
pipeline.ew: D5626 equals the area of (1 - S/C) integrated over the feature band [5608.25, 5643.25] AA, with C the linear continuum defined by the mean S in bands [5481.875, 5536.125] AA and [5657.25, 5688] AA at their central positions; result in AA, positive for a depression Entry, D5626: 0.46 AA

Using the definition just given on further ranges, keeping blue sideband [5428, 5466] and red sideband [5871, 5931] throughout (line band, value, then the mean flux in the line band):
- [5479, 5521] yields 0.7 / 9.29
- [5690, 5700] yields 0.5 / 9.04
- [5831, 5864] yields -0.4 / 9.6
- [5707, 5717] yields 0.2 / 9.29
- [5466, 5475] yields 0.3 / 9.18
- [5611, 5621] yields 0.6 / 8.89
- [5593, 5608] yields 0.6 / 9.05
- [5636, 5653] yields 0.6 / 9.12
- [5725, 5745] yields 0.7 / 9.16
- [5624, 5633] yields 0.4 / 9.04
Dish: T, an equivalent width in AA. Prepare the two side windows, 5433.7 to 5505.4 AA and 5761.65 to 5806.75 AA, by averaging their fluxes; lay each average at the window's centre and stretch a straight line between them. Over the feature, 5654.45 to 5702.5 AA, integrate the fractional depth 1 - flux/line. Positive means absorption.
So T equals 1.0 AA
